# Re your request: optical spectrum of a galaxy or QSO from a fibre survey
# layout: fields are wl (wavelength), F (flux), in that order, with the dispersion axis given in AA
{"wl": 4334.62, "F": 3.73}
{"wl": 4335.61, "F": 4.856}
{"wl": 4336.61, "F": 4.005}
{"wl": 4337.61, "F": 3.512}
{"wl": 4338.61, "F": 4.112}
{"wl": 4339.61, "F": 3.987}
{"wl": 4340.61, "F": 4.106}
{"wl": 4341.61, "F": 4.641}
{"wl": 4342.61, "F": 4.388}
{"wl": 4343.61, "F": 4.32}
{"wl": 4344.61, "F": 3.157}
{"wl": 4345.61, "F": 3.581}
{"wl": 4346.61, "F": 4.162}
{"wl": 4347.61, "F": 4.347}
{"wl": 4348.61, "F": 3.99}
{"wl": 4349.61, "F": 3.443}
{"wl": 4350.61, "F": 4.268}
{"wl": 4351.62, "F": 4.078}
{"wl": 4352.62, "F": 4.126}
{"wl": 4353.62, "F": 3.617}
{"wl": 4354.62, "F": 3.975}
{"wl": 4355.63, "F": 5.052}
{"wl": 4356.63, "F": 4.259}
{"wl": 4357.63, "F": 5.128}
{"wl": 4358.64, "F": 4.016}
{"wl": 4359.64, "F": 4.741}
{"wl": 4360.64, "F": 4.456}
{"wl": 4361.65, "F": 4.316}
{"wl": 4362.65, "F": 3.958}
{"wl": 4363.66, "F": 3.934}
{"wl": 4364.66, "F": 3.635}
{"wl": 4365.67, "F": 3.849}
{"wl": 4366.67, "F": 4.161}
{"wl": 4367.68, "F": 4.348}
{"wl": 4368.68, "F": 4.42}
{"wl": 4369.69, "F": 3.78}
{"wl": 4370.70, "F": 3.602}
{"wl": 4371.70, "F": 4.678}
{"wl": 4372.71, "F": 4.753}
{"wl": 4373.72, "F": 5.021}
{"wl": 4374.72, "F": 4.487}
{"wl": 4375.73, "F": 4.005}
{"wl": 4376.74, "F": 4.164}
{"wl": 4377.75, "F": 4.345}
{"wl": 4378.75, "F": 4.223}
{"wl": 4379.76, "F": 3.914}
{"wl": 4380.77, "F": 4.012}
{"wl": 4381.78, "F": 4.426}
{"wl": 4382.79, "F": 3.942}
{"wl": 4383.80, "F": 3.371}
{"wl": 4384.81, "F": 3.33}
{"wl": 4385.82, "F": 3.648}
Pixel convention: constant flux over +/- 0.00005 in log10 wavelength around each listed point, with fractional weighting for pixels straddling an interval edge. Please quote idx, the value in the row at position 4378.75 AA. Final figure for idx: 4.223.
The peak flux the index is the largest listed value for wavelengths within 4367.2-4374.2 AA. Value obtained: 5.021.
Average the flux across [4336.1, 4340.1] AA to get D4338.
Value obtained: 3.9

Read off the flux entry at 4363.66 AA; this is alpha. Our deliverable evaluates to 3.934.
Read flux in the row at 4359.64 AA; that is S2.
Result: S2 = 4.741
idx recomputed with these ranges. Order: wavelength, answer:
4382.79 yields 3.942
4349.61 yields 3.443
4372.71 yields 4.753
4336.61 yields 4.005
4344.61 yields 3.157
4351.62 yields 4.078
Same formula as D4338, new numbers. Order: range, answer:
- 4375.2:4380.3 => 4.13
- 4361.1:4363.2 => 4.13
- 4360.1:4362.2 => 4.39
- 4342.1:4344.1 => 4.36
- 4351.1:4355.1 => 3.95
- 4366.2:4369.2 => 4.31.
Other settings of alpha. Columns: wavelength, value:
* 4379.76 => 3.914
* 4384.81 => 3.33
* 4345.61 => 3.581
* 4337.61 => 3.512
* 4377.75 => 4.345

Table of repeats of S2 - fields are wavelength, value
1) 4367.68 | 4.348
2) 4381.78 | 4.426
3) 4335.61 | 4.856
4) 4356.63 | 4.259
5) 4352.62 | 4.126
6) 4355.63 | 5.052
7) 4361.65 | 4.316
